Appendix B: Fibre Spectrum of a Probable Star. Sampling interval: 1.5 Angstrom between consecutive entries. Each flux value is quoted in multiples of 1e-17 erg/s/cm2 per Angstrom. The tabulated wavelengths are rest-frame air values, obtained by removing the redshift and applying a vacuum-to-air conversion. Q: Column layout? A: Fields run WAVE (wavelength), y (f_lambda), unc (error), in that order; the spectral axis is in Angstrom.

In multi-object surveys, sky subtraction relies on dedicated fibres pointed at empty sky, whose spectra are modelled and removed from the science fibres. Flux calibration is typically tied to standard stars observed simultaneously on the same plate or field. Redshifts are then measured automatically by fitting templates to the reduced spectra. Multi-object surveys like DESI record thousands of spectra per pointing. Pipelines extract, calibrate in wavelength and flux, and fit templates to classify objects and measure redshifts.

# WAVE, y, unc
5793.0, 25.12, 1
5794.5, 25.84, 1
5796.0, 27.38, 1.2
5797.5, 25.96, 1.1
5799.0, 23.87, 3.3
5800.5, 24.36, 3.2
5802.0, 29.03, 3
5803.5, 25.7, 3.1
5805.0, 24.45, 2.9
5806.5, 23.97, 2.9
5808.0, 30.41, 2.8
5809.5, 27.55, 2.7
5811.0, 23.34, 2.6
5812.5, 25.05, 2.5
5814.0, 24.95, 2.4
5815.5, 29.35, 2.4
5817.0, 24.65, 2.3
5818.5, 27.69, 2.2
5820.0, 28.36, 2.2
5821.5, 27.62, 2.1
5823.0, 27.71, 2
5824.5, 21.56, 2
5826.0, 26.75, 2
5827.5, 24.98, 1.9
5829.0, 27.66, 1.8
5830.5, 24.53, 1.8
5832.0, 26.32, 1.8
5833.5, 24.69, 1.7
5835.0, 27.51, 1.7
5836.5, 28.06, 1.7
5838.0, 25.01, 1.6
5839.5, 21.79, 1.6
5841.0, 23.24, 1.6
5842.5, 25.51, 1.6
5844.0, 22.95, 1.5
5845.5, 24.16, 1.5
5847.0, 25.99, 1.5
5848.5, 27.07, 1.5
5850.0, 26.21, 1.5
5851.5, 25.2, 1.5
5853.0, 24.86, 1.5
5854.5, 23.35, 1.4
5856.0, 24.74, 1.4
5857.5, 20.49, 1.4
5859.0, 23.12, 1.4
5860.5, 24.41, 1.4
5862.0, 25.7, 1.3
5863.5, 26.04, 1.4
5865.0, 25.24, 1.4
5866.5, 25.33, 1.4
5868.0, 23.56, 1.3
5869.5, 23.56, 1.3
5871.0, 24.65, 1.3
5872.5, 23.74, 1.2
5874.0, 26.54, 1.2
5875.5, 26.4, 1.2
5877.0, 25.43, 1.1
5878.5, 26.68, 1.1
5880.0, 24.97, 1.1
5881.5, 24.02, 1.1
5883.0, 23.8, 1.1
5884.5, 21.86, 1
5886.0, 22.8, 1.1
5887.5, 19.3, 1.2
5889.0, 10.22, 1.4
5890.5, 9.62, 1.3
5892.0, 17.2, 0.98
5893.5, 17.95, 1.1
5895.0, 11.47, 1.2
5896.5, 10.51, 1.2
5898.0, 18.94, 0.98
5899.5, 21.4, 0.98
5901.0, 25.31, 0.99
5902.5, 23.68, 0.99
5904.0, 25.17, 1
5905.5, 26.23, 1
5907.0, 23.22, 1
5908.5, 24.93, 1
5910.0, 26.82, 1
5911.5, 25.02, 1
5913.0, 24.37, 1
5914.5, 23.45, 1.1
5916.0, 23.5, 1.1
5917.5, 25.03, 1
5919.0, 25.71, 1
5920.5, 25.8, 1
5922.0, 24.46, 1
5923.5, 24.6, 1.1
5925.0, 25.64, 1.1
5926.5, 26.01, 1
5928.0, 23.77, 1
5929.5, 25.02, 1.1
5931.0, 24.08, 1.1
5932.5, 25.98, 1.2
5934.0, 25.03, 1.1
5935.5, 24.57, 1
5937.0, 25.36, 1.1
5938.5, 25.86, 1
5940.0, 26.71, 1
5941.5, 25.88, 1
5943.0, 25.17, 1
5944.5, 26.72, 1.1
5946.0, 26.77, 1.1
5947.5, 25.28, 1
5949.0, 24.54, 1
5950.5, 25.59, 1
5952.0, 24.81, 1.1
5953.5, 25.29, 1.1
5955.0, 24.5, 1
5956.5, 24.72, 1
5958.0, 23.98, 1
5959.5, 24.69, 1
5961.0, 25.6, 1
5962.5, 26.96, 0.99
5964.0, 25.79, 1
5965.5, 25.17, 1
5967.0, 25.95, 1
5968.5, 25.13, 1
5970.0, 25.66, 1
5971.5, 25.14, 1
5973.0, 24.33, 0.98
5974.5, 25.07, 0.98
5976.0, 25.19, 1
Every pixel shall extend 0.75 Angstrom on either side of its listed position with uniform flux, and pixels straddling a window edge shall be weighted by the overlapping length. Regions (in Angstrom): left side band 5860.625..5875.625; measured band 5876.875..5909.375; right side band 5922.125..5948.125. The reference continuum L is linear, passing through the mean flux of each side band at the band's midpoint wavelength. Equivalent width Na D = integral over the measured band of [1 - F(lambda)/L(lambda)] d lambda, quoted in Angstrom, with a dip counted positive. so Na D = 5.9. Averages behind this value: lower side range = 25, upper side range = 25.4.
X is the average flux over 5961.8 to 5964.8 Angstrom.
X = 26.3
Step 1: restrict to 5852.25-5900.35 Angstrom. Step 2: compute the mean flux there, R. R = 21.8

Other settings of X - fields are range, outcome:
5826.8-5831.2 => 25.7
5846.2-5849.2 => 26.5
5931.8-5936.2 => 25.2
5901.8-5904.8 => 24.5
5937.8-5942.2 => 26.2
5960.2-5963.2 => 26.2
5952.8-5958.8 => 24.6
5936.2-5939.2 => 25.6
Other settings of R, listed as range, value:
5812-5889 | 24.9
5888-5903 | 16.6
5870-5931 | 22.7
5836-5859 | 24.5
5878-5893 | 19.9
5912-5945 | 25.1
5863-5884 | 24.9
